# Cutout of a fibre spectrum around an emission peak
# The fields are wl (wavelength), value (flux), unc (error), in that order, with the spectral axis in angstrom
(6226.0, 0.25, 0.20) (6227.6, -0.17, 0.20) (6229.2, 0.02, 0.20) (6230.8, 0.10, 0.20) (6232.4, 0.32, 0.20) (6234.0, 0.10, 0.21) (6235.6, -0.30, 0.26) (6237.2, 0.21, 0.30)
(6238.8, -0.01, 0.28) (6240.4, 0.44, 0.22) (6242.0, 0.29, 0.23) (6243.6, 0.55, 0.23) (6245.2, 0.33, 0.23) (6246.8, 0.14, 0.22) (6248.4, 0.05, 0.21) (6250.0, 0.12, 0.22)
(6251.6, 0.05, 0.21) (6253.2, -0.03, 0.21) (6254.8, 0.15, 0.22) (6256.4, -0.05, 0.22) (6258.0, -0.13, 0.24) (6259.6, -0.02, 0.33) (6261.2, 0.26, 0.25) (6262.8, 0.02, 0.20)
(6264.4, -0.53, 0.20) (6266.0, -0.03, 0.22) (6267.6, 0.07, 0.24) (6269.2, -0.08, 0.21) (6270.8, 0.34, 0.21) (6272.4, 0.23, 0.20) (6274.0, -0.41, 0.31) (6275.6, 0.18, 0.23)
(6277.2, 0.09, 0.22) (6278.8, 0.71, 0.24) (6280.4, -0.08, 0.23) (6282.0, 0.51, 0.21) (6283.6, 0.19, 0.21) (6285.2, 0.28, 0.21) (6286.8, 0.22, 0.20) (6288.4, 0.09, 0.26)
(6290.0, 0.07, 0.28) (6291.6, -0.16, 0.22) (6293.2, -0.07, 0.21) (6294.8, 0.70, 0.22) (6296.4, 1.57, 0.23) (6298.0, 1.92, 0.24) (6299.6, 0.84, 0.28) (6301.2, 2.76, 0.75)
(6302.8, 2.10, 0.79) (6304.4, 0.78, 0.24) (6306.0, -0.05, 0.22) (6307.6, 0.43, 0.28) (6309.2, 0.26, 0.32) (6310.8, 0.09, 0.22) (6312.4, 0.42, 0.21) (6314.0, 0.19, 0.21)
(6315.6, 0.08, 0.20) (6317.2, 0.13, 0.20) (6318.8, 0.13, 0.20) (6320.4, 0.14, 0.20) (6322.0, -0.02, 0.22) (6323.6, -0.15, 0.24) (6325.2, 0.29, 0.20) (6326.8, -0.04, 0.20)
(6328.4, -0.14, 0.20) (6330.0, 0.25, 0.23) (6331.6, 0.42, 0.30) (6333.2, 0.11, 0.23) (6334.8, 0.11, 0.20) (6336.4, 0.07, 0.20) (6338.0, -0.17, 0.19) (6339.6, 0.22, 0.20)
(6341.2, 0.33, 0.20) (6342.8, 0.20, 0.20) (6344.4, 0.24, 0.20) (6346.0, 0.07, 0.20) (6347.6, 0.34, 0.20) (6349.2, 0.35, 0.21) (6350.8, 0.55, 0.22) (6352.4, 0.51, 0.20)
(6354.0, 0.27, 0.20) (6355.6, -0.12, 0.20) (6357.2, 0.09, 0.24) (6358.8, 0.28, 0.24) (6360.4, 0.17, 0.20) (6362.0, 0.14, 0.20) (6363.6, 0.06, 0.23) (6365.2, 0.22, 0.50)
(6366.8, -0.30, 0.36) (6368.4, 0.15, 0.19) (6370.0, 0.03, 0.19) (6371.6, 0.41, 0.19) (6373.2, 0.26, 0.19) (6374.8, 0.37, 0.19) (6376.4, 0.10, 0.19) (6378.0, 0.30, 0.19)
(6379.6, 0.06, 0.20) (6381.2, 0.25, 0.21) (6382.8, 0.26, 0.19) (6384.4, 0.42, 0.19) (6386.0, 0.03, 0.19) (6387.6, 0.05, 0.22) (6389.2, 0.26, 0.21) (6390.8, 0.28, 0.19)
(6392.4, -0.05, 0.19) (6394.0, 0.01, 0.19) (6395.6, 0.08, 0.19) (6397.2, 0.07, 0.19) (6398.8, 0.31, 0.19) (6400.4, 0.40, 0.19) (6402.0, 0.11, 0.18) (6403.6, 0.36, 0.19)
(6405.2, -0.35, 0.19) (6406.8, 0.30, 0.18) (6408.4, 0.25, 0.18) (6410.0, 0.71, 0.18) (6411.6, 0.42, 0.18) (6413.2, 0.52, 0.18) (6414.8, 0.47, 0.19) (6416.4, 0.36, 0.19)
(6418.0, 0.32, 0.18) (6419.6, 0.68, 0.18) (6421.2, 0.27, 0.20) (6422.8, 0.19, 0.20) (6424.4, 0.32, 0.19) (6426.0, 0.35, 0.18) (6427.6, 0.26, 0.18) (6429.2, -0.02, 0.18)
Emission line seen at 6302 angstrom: [O II]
